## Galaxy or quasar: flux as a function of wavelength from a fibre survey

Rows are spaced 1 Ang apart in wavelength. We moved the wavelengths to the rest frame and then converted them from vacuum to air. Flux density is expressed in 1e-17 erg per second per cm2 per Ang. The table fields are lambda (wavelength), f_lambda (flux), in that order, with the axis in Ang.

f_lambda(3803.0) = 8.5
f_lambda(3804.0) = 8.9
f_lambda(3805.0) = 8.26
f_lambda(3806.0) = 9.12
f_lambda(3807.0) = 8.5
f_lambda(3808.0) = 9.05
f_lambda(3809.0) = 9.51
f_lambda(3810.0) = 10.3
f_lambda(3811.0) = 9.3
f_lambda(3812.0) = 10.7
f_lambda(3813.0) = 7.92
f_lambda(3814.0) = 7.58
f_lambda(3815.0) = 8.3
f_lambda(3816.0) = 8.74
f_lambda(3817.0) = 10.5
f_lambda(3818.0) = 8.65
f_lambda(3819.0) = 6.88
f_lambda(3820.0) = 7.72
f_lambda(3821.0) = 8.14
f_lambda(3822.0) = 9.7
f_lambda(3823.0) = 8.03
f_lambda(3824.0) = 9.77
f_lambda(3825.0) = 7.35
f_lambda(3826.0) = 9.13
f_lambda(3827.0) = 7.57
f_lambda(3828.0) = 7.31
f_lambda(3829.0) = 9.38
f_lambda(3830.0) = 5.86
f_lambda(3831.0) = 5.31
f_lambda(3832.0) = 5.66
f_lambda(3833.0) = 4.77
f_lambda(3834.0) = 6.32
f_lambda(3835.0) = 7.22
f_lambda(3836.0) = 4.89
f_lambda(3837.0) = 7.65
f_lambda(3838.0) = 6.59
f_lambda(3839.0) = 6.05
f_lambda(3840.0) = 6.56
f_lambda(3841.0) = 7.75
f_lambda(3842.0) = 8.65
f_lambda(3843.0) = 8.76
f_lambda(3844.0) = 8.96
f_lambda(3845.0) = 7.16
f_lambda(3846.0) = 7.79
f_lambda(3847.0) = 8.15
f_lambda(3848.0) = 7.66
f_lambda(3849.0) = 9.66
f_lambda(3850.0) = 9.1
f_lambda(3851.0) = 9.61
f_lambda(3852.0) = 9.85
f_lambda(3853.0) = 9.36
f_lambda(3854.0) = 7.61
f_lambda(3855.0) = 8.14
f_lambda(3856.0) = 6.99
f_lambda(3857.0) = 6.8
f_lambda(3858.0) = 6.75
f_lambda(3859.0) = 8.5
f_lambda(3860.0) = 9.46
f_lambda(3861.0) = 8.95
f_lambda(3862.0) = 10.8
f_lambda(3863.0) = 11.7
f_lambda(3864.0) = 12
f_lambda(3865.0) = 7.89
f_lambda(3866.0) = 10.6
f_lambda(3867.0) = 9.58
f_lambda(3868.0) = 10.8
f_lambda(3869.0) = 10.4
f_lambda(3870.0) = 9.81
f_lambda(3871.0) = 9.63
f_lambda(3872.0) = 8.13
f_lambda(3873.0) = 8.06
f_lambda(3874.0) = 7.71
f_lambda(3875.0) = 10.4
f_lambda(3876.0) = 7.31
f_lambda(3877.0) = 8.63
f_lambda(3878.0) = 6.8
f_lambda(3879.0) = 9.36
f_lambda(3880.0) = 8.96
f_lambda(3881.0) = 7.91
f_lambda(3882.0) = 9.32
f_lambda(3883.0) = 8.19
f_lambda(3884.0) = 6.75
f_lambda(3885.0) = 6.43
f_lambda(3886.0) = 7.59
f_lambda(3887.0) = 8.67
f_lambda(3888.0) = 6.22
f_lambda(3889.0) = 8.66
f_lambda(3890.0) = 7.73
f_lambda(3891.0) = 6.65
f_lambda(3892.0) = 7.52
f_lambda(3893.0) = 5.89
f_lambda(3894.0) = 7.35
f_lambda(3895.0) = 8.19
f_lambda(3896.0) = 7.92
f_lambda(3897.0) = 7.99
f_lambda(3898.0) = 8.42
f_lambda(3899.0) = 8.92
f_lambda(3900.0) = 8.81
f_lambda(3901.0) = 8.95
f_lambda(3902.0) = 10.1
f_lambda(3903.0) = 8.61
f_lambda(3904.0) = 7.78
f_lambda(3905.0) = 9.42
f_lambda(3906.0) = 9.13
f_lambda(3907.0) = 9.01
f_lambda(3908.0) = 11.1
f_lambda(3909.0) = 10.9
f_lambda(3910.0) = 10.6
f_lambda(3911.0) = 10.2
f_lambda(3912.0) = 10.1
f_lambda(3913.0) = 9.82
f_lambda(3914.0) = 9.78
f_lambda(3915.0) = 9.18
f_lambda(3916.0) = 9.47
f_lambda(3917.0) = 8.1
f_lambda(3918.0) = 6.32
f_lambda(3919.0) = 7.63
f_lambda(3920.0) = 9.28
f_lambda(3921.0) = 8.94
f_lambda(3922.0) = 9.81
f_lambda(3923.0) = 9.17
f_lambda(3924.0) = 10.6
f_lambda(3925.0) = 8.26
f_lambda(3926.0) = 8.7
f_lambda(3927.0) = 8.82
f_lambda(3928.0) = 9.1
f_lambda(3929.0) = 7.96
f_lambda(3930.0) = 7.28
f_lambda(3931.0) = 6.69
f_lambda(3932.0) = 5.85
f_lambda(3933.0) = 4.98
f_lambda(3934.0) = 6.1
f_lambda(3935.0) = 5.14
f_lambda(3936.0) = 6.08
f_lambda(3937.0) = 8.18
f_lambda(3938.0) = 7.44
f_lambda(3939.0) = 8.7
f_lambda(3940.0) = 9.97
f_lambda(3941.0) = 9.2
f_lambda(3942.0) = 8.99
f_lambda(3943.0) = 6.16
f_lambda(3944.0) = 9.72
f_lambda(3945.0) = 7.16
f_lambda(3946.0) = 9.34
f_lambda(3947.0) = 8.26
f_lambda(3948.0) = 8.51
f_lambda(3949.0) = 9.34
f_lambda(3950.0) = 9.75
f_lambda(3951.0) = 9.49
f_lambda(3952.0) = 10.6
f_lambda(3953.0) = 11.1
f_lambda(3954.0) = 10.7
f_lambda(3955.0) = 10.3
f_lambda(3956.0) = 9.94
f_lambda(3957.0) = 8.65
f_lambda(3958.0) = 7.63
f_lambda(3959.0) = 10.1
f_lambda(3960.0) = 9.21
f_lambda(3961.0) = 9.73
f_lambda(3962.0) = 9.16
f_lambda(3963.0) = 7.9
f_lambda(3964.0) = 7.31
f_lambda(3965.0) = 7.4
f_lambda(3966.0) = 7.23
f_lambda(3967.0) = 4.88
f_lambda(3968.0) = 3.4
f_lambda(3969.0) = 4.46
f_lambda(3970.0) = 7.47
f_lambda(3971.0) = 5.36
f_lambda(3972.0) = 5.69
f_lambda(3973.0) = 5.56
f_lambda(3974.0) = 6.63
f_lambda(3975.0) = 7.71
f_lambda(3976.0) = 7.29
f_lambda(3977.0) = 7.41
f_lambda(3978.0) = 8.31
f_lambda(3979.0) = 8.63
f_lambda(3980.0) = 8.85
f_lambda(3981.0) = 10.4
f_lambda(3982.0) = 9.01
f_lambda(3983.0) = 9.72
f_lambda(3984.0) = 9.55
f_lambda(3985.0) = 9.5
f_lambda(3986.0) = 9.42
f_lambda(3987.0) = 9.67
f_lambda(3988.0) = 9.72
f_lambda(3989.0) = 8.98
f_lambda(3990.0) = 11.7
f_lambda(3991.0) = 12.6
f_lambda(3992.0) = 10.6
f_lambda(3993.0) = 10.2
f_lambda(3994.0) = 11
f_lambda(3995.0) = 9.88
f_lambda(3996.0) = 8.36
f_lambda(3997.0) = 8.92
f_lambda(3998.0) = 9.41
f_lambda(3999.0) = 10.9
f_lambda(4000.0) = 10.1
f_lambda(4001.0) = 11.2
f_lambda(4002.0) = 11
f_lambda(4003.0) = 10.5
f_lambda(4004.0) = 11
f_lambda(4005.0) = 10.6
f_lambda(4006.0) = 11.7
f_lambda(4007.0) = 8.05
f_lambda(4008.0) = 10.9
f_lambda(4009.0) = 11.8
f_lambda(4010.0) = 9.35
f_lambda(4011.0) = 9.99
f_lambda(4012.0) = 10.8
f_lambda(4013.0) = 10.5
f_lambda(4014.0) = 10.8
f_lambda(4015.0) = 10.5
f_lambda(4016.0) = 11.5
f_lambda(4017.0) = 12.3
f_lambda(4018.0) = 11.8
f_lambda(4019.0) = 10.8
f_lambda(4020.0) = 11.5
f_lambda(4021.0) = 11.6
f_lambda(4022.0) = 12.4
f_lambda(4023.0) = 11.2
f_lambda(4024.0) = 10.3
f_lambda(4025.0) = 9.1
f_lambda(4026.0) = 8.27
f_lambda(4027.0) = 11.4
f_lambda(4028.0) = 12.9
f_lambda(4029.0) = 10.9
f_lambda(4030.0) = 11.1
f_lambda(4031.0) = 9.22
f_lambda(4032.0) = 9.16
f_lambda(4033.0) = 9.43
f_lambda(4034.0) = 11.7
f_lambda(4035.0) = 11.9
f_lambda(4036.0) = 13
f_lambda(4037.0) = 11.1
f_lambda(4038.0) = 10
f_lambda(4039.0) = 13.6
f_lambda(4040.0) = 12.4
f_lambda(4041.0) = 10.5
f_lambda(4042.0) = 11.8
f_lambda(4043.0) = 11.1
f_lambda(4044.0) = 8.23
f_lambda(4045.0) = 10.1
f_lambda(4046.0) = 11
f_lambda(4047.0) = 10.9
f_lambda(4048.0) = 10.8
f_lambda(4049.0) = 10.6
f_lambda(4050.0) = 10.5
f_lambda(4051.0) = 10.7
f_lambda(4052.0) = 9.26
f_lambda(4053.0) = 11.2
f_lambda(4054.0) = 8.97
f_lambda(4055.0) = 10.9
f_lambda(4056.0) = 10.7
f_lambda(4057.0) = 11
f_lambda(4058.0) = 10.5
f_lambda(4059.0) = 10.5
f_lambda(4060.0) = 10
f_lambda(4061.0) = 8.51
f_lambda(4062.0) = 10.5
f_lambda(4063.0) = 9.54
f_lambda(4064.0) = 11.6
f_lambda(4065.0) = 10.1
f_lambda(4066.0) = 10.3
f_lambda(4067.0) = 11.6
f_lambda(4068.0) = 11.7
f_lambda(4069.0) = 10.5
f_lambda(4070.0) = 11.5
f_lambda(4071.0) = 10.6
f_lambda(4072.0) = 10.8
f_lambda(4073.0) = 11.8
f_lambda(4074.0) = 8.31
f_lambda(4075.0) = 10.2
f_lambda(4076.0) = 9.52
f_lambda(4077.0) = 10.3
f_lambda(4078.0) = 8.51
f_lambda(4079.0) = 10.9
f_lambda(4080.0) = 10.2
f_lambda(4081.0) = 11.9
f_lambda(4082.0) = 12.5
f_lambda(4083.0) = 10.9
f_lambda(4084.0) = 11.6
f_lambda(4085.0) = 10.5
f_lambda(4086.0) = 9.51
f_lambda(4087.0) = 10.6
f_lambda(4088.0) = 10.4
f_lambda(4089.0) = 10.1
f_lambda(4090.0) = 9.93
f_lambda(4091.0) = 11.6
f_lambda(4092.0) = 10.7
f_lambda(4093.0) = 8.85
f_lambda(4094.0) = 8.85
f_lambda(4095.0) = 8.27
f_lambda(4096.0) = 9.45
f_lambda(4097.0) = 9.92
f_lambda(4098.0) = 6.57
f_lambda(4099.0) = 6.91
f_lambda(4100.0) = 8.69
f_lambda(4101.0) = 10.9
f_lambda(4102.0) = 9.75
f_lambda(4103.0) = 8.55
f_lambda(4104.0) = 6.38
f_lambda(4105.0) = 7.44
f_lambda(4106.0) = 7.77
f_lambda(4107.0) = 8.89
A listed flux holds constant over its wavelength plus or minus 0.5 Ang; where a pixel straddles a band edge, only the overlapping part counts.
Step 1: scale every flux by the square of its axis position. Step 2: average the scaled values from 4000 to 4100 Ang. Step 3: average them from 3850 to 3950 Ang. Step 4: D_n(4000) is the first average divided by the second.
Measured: 1.33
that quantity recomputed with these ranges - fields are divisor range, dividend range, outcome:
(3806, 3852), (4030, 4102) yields 1.46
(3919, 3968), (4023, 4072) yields 1.34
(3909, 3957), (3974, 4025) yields 1.21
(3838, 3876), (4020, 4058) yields 1.35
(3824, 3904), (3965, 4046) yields 1.30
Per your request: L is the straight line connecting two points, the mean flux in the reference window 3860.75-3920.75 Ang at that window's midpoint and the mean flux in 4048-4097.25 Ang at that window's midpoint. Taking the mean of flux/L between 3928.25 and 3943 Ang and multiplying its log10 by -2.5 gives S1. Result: 0.25 mag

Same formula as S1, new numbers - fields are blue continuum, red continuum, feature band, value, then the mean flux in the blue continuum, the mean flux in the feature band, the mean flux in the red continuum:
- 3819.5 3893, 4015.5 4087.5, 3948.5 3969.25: 0.12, 8.16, 8.54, 10.7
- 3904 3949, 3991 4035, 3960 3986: 0.26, 8.53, 7.61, 10.6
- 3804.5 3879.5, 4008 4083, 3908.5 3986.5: 0.15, 8.39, 8.35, 10.7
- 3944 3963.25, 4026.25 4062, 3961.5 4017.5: 0.09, 9.34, 9.16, 10.7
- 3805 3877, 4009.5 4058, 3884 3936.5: 0.12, 8.4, 8.29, 10.8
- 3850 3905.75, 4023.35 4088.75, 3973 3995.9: 0.06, 8.56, 9.3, 10.6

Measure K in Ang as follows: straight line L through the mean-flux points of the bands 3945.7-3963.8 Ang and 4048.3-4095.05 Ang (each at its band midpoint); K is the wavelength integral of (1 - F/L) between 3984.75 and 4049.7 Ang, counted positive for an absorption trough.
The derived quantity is -4.8 Ang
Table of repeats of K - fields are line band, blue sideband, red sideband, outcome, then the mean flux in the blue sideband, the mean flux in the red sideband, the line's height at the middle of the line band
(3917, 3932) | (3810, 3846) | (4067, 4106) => 0.33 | 7.77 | 9.88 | 8.56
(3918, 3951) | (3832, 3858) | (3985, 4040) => 3.93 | 7.63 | 10.7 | 9.26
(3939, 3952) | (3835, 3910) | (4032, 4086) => 0.62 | 8.47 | 10.7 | 9.33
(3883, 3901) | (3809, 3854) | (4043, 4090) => 2.01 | 8.02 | 10.5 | 8.65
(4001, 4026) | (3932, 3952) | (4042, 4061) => -3.21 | 8.04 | 10.4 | 9.56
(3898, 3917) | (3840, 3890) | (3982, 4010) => -0.70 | 8.62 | 10.2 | 9.14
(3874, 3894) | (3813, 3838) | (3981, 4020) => 1.62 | 7.59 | 10.4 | 8.52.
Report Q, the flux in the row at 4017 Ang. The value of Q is 12.3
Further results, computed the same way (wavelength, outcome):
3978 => 8.31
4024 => 10.3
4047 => 10.9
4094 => 8.85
